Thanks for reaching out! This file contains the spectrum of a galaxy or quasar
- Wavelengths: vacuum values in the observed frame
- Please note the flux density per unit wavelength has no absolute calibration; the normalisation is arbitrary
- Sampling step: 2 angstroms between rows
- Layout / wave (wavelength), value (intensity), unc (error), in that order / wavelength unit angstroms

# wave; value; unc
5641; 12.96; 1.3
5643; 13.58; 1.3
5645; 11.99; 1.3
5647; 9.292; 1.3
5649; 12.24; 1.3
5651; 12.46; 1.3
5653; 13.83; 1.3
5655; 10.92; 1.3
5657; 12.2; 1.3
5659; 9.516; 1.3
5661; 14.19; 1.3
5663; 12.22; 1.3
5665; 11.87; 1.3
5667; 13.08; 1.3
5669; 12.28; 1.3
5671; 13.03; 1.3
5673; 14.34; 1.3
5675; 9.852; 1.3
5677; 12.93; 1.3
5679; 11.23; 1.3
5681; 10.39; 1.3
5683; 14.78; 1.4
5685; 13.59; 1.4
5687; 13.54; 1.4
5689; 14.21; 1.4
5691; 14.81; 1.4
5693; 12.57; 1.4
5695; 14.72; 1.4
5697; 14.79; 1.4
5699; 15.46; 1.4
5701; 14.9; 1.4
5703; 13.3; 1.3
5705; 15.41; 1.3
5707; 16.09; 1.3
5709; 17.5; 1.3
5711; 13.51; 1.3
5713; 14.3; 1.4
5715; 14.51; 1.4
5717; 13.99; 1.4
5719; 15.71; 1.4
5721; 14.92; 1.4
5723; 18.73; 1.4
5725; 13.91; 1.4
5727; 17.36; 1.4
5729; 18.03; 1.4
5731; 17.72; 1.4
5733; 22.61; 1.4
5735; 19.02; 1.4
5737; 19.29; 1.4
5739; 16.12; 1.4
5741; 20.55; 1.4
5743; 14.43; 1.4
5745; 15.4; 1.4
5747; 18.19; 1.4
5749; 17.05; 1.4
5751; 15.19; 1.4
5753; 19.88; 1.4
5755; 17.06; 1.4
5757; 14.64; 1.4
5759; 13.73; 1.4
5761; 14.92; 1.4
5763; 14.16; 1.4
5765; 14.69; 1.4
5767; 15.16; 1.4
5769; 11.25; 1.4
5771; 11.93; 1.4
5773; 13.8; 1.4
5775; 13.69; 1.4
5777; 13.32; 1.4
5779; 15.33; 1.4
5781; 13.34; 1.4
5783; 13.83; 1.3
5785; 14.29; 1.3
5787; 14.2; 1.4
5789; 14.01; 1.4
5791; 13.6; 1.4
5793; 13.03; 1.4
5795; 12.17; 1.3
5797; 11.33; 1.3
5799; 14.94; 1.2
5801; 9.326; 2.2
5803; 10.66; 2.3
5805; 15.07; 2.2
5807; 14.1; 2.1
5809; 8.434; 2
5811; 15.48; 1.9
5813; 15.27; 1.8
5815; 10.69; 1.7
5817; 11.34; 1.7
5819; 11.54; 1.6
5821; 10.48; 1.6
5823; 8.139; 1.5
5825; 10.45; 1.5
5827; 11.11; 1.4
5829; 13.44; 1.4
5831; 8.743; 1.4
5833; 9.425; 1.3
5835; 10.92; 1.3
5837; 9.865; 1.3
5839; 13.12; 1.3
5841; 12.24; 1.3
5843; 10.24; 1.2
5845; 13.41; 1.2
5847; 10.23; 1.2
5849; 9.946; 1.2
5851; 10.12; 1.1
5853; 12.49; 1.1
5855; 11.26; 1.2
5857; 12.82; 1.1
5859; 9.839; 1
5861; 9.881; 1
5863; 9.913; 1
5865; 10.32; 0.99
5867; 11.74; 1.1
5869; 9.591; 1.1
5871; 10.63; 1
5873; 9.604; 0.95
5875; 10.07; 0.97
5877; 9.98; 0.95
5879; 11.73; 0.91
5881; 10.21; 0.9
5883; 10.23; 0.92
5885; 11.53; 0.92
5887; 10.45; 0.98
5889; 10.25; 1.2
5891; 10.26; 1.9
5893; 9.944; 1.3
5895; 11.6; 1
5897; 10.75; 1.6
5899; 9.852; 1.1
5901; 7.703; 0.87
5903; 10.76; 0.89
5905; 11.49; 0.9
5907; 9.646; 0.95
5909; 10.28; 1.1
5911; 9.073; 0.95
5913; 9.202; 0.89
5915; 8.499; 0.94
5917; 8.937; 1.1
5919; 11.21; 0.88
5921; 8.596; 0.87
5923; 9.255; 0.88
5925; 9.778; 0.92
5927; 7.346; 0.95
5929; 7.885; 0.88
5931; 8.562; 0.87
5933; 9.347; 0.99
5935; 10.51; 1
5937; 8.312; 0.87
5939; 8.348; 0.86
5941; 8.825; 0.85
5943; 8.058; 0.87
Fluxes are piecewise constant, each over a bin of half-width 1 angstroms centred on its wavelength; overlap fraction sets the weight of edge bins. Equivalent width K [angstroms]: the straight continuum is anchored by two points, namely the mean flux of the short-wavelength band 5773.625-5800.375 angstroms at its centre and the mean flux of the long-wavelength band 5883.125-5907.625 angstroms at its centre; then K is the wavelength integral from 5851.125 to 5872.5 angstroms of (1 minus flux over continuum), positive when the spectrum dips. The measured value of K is 1.1 angstroms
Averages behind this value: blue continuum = 13.6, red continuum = 10.4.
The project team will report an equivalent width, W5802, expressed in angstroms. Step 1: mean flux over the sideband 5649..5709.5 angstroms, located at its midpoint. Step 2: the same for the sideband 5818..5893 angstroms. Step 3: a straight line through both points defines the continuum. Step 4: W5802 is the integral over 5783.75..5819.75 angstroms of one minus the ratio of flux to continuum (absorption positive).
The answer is -4.0 angstroms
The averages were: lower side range 13.3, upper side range 10.7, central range 12.8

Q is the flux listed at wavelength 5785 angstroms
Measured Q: 14.29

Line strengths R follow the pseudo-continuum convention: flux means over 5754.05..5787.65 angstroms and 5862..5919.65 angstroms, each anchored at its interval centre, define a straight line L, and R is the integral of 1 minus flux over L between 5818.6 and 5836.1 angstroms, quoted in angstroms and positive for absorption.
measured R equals 2.6 angstroms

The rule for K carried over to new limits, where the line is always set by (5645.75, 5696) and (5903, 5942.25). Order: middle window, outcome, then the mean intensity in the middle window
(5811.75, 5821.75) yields -1.26 angstroms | 12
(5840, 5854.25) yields -1.39 angstroms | 11.2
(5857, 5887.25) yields -1.68 angstroms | 10.5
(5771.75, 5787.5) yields -3.97 angstroms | 13.9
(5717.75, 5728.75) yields -4.02 angstroms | 16.2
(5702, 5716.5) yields -3.44 angstroms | 14.9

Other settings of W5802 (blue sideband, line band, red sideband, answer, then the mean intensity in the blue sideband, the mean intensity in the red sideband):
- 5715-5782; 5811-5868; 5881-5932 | 5.6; 15.9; 9.73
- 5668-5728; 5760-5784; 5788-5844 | -2.1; 14.2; 11.8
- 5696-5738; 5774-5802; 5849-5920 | 0.9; 16.2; 10.3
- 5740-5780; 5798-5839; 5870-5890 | 4.5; 15.2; 10.5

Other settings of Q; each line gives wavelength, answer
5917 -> 8.937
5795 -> 12.17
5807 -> 14.1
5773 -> 13.8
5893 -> 9.944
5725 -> 13.91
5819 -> 11.54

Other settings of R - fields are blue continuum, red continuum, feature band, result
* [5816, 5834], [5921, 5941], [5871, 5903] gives -2.65 angstroms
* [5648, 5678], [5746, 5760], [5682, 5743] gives -4.84 angstroms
